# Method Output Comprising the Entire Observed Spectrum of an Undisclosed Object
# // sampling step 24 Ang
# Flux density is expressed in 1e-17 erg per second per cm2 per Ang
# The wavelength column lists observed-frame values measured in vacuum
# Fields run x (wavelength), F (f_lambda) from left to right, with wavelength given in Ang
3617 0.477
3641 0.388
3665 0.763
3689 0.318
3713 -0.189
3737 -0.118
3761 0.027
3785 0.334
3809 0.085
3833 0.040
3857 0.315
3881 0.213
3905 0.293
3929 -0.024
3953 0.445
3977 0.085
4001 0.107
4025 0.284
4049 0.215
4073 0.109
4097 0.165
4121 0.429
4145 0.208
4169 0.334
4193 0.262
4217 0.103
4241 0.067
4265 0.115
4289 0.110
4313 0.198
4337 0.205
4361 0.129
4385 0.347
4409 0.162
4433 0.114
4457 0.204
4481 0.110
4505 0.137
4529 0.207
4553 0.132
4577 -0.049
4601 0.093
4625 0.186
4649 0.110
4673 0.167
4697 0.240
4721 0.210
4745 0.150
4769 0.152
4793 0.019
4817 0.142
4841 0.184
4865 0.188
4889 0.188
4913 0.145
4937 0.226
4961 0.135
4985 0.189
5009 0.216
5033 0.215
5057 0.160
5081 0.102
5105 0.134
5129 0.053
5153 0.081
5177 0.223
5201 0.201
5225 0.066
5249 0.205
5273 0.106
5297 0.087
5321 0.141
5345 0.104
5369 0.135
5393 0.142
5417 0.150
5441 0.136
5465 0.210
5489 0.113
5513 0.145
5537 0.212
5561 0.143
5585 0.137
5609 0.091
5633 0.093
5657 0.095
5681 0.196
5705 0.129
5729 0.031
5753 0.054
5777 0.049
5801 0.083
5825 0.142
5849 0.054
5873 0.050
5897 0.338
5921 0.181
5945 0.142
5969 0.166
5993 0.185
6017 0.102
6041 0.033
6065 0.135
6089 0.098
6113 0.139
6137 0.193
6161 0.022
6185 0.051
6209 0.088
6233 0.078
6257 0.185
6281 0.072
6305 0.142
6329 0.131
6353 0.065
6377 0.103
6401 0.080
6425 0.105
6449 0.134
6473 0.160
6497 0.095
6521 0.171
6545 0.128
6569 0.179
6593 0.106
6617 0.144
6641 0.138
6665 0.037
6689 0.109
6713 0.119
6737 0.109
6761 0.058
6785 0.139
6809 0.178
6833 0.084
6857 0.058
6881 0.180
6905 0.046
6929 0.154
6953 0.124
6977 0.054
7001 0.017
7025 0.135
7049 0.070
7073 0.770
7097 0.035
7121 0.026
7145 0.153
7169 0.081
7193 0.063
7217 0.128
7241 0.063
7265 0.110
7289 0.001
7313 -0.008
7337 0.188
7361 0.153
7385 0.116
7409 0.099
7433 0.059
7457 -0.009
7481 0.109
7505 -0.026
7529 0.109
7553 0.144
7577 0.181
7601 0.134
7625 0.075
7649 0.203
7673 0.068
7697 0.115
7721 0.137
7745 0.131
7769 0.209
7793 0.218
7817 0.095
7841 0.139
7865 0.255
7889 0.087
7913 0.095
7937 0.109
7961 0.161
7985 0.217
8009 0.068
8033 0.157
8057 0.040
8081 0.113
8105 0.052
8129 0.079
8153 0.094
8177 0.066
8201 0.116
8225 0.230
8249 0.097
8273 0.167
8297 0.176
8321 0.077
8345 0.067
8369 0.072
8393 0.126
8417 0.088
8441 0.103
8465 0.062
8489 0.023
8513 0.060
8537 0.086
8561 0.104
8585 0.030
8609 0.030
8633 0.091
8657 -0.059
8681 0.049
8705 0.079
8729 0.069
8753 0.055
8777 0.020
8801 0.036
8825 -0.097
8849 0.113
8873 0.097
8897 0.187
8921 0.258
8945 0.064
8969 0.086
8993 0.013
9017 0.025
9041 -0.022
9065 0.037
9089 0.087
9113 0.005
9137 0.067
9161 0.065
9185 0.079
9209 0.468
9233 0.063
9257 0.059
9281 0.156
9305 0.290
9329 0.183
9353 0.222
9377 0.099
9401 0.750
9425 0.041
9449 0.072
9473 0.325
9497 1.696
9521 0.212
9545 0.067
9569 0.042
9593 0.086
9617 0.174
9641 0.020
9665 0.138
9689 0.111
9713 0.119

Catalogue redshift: 0.90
